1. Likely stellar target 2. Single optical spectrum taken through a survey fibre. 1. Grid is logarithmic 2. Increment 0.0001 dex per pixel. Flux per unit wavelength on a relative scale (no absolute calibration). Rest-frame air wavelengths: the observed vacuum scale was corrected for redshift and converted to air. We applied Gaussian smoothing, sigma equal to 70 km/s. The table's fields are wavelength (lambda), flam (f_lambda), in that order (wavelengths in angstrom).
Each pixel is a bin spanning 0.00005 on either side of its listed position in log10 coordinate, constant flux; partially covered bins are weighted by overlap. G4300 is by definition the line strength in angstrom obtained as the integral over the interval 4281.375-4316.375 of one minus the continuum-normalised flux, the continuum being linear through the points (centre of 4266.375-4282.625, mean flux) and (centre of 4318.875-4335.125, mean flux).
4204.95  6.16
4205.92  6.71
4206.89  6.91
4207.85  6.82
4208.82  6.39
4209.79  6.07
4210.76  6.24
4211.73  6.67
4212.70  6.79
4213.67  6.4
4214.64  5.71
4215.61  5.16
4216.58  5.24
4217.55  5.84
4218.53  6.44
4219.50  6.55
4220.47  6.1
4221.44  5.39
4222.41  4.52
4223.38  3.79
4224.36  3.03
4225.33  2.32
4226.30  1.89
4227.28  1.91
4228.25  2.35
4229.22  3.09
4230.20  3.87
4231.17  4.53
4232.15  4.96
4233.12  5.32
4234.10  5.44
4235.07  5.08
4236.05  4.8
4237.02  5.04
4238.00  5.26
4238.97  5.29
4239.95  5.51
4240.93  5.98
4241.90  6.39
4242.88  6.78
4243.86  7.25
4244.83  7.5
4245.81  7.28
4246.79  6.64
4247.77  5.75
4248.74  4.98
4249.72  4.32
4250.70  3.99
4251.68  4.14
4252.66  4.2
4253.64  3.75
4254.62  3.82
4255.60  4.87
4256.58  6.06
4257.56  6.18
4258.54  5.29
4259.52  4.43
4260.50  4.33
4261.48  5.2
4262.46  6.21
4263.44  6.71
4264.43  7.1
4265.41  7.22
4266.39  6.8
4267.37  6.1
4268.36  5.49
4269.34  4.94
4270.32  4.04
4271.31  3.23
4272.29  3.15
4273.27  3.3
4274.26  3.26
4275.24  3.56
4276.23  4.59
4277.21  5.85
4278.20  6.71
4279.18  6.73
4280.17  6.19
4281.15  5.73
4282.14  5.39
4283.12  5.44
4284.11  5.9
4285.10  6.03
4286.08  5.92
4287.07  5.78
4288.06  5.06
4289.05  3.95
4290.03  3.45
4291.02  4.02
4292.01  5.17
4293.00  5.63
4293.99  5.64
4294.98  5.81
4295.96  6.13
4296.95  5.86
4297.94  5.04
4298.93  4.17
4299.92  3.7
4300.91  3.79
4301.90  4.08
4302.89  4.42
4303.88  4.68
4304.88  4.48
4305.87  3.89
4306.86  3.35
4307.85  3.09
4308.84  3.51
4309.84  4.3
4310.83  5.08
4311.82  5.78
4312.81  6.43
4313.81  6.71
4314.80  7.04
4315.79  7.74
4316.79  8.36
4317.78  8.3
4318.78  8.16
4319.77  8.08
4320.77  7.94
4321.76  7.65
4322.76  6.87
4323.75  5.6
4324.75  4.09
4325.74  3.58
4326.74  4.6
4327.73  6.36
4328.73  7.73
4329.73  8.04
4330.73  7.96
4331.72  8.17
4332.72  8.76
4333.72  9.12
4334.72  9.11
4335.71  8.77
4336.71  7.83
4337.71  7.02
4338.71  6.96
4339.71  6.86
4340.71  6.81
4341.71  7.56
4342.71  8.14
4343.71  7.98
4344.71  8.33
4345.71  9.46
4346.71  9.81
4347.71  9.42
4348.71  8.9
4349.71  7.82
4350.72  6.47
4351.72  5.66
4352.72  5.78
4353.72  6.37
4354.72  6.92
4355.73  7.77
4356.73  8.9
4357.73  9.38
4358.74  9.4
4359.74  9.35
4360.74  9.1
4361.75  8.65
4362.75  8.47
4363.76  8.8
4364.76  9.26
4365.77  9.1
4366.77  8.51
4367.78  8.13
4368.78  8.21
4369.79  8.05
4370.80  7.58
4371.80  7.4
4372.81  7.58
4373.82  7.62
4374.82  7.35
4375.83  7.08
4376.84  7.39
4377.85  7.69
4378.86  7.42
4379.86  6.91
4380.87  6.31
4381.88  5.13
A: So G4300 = 5.2 angstrom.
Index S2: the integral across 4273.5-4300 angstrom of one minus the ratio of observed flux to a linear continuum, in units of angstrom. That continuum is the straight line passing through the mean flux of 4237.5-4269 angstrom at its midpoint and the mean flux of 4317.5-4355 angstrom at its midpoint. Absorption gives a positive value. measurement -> 4.8 angstrom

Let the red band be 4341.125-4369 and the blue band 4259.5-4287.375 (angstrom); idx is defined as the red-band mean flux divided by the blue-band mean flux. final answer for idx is 1.5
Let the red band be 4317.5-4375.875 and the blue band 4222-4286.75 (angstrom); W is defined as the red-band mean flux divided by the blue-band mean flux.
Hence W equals 1.54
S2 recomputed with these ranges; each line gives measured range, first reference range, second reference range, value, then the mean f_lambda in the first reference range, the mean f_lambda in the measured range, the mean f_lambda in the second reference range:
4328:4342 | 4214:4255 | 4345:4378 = -0.8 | 4.94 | 7.88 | 8.11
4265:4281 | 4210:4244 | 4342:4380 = 2.6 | 5.04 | 5.08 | 8.07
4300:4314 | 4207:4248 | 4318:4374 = 5.0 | 5.33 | 4.47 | 7.79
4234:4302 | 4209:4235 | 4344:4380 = 6.8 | 4.85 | 5.27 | 8.07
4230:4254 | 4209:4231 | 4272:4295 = -2.4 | 4.81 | 5.39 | 5.1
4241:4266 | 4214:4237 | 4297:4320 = -4.3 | 4.52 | 5.63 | 5.38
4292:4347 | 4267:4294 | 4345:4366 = 2.9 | 4.99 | 6.42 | 8.31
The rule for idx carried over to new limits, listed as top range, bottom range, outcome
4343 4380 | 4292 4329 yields 1.44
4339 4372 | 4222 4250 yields 1.67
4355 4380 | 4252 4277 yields 1.66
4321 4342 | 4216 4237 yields 1.61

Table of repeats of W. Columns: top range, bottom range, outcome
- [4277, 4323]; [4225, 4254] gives 1.15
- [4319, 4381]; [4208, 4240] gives 1.56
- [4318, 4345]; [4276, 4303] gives 1.40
